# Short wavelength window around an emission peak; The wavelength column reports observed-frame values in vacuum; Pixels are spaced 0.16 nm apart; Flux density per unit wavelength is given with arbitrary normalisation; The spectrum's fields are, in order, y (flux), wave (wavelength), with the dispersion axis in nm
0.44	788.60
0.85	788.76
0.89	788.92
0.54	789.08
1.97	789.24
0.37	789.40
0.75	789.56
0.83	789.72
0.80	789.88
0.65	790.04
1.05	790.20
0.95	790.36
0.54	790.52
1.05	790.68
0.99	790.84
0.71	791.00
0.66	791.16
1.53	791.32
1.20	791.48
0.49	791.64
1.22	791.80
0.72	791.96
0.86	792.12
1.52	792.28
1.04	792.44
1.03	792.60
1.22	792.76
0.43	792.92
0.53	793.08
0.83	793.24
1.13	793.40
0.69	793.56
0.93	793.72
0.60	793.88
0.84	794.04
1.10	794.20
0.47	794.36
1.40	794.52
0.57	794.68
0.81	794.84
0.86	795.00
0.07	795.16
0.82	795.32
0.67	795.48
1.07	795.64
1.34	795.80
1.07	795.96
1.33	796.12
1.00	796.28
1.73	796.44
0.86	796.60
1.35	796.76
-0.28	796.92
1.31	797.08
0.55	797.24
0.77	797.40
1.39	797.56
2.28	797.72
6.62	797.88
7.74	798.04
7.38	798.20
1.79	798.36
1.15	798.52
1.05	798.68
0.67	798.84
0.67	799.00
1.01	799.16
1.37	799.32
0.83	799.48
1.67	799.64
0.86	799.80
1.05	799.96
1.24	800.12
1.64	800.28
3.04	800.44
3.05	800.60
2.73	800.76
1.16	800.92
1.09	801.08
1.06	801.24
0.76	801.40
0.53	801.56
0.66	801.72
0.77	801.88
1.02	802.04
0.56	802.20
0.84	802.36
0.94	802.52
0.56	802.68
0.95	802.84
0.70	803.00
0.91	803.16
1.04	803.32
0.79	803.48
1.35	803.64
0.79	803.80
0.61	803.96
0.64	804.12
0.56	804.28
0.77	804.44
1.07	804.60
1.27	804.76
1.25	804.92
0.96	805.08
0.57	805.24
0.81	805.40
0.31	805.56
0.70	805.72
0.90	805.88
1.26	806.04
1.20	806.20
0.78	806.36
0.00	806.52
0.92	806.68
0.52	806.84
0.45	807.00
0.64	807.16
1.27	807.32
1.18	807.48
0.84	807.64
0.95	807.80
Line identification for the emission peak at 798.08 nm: H-alpha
